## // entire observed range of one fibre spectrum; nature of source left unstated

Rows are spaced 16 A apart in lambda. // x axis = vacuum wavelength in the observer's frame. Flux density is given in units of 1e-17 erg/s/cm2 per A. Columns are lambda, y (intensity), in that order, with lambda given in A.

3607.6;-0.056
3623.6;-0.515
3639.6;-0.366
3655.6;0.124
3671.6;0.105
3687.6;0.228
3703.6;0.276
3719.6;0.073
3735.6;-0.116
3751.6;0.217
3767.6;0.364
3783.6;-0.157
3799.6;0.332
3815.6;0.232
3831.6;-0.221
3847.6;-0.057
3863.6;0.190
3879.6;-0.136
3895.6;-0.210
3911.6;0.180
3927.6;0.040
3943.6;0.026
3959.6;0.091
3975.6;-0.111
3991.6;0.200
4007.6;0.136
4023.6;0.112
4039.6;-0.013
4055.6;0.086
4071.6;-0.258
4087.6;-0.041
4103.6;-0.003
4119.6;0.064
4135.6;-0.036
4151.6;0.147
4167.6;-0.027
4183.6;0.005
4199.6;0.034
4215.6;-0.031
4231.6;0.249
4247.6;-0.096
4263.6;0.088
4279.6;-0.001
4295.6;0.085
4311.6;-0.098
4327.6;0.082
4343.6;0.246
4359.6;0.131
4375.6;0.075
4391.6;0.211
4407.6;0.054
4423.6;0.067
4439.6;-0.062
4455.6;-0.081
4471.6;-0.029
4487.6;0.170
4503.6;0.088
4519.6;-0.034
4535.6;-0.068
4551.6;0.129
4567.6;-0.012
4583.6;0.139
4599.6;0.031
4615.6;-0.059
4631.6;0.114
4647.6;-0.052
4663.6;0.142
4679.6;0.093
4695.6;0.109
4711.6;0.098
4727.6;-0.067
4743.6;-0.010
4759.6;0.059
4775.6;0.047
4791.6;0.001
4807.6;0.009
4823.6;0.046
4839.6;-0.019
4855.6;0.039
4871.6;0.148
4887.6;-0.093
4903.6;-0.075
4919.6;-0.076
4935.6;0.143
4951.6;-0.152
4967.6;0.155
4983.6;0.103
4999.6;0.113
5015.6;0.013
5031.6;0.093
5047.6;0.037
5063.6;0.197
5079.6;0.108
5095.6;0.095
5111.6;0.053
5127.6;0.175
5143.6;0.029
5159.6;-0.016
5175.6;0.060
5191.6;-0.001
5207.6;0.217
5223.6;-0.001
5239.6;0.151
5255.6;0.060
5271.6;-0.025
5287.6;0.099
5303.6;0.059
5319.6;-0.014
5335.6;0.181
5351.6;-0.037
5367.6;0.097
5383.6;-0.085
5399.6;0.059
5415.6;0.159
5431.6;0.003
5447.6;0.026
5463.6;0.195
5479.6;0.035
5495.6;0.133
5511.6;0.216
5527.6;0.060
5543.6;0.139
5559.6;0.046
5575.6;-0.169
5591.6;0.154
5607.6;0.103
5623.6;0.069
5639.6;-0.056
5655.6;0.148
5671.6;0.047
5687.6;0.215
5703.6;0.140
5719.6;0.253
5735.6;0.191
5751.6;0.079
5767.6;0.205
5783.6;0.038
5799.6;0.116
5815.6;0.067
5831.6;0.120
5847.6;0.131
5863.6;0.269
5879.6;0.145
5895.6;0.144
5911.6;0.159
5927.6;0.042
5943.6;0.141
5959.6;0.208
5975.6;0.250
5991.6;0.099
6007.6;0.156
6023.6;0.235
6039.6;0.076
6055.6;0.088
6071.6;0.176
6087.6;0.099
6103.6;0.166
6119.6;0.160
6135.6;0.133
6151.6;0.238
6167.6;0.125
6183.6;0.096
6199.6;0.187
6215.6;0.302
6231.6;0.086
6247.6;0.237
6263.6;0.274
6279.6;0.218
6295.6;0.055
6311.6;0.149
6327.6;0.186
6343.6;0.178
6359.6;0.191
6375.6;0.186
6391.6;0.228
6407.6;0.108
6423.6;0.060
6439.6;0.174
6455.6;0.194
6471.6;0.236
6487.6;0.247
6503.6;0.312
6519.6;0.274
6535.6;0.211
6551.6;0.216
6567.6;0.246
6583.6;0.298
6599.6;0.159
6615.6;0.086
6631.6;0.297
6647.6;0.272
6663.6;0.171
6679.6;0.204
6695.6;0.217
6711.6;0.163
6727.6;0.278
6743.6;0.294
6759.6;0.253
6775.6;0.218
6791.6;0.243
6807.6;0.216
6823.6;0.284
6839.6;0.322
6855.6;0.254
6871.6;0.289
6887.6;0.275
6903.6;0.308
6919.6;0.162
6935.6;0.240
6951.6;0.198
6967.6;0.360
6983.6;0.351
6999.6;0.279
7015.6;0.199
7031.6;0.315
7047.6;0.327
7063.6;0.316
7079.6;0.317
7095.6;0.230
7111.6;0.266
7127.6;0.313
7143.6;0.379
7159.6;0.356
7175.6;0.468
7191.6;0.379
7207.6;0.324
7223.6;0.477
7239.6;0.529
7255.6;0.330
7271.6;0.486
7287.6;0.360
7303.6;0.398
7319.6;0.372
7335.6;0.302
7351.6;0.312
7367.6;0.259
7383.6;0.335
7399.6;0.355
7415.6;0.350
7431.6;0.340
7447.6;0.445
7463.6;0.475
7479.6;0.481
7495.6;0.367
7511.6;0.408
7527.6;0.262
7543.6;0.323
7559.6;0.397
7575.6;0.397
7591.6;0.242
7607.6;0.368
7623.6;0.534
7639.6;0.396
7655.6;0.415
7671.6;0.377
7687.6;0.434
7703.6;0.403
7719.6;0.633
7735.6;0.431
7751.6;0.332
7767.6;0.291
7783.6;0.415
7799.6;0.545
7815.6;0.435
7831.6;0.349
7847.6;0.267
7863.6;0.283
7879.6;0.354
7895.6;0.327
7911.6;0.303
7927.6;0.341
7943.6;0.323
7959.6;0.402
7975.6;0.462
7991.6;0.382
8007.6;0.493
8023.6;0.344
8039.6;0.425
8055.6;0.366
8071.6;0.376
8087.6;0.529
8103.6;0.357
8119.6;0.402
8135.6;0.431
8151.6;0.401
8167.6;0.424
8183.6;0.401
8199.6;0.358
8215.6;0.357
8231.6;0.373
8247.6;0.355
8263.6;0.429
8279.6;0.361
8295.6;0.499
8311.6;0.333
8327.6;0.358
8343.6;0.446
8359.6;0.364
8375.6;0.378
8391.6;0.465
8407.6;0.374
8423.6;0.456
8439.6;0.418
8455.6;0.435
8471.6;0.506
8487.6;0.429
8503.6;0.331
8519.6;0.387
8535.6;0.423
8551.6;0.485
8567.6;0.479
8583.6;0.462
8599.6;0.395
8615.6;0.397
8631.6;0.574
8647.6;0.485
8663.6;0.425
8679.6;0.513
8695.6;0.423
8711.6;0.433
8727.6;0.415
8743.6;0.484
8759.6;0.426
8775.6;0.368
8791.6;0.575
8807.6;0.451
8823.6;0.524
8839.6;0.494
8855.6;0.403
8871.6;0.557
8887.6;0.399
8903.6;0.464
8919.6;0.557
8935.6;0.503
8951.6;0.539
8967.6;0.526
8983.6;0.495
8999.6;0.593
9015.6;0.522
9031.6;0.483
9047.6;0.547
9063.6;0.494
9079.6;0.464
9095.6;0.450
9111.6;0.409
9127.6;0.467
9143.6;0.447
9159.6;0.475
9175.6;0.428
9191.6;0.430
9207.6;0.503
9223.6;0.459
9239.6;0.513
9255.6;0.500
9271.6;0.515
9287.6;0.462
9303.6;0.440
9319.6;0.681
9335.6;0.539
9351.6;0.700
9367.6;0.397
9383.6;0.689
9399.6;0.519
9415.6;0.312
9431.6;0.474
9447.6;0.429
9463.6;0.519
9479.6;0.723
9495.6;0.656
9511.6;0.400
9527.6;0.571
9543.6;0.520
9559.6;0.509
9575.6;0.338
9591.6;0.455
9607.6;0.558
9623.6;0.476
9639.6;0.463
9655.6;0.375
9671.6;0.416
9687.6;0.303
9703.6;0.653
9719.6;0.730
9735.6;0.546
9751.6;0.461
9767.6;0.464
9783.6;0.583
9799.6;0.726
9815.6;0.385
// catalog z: 0.61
